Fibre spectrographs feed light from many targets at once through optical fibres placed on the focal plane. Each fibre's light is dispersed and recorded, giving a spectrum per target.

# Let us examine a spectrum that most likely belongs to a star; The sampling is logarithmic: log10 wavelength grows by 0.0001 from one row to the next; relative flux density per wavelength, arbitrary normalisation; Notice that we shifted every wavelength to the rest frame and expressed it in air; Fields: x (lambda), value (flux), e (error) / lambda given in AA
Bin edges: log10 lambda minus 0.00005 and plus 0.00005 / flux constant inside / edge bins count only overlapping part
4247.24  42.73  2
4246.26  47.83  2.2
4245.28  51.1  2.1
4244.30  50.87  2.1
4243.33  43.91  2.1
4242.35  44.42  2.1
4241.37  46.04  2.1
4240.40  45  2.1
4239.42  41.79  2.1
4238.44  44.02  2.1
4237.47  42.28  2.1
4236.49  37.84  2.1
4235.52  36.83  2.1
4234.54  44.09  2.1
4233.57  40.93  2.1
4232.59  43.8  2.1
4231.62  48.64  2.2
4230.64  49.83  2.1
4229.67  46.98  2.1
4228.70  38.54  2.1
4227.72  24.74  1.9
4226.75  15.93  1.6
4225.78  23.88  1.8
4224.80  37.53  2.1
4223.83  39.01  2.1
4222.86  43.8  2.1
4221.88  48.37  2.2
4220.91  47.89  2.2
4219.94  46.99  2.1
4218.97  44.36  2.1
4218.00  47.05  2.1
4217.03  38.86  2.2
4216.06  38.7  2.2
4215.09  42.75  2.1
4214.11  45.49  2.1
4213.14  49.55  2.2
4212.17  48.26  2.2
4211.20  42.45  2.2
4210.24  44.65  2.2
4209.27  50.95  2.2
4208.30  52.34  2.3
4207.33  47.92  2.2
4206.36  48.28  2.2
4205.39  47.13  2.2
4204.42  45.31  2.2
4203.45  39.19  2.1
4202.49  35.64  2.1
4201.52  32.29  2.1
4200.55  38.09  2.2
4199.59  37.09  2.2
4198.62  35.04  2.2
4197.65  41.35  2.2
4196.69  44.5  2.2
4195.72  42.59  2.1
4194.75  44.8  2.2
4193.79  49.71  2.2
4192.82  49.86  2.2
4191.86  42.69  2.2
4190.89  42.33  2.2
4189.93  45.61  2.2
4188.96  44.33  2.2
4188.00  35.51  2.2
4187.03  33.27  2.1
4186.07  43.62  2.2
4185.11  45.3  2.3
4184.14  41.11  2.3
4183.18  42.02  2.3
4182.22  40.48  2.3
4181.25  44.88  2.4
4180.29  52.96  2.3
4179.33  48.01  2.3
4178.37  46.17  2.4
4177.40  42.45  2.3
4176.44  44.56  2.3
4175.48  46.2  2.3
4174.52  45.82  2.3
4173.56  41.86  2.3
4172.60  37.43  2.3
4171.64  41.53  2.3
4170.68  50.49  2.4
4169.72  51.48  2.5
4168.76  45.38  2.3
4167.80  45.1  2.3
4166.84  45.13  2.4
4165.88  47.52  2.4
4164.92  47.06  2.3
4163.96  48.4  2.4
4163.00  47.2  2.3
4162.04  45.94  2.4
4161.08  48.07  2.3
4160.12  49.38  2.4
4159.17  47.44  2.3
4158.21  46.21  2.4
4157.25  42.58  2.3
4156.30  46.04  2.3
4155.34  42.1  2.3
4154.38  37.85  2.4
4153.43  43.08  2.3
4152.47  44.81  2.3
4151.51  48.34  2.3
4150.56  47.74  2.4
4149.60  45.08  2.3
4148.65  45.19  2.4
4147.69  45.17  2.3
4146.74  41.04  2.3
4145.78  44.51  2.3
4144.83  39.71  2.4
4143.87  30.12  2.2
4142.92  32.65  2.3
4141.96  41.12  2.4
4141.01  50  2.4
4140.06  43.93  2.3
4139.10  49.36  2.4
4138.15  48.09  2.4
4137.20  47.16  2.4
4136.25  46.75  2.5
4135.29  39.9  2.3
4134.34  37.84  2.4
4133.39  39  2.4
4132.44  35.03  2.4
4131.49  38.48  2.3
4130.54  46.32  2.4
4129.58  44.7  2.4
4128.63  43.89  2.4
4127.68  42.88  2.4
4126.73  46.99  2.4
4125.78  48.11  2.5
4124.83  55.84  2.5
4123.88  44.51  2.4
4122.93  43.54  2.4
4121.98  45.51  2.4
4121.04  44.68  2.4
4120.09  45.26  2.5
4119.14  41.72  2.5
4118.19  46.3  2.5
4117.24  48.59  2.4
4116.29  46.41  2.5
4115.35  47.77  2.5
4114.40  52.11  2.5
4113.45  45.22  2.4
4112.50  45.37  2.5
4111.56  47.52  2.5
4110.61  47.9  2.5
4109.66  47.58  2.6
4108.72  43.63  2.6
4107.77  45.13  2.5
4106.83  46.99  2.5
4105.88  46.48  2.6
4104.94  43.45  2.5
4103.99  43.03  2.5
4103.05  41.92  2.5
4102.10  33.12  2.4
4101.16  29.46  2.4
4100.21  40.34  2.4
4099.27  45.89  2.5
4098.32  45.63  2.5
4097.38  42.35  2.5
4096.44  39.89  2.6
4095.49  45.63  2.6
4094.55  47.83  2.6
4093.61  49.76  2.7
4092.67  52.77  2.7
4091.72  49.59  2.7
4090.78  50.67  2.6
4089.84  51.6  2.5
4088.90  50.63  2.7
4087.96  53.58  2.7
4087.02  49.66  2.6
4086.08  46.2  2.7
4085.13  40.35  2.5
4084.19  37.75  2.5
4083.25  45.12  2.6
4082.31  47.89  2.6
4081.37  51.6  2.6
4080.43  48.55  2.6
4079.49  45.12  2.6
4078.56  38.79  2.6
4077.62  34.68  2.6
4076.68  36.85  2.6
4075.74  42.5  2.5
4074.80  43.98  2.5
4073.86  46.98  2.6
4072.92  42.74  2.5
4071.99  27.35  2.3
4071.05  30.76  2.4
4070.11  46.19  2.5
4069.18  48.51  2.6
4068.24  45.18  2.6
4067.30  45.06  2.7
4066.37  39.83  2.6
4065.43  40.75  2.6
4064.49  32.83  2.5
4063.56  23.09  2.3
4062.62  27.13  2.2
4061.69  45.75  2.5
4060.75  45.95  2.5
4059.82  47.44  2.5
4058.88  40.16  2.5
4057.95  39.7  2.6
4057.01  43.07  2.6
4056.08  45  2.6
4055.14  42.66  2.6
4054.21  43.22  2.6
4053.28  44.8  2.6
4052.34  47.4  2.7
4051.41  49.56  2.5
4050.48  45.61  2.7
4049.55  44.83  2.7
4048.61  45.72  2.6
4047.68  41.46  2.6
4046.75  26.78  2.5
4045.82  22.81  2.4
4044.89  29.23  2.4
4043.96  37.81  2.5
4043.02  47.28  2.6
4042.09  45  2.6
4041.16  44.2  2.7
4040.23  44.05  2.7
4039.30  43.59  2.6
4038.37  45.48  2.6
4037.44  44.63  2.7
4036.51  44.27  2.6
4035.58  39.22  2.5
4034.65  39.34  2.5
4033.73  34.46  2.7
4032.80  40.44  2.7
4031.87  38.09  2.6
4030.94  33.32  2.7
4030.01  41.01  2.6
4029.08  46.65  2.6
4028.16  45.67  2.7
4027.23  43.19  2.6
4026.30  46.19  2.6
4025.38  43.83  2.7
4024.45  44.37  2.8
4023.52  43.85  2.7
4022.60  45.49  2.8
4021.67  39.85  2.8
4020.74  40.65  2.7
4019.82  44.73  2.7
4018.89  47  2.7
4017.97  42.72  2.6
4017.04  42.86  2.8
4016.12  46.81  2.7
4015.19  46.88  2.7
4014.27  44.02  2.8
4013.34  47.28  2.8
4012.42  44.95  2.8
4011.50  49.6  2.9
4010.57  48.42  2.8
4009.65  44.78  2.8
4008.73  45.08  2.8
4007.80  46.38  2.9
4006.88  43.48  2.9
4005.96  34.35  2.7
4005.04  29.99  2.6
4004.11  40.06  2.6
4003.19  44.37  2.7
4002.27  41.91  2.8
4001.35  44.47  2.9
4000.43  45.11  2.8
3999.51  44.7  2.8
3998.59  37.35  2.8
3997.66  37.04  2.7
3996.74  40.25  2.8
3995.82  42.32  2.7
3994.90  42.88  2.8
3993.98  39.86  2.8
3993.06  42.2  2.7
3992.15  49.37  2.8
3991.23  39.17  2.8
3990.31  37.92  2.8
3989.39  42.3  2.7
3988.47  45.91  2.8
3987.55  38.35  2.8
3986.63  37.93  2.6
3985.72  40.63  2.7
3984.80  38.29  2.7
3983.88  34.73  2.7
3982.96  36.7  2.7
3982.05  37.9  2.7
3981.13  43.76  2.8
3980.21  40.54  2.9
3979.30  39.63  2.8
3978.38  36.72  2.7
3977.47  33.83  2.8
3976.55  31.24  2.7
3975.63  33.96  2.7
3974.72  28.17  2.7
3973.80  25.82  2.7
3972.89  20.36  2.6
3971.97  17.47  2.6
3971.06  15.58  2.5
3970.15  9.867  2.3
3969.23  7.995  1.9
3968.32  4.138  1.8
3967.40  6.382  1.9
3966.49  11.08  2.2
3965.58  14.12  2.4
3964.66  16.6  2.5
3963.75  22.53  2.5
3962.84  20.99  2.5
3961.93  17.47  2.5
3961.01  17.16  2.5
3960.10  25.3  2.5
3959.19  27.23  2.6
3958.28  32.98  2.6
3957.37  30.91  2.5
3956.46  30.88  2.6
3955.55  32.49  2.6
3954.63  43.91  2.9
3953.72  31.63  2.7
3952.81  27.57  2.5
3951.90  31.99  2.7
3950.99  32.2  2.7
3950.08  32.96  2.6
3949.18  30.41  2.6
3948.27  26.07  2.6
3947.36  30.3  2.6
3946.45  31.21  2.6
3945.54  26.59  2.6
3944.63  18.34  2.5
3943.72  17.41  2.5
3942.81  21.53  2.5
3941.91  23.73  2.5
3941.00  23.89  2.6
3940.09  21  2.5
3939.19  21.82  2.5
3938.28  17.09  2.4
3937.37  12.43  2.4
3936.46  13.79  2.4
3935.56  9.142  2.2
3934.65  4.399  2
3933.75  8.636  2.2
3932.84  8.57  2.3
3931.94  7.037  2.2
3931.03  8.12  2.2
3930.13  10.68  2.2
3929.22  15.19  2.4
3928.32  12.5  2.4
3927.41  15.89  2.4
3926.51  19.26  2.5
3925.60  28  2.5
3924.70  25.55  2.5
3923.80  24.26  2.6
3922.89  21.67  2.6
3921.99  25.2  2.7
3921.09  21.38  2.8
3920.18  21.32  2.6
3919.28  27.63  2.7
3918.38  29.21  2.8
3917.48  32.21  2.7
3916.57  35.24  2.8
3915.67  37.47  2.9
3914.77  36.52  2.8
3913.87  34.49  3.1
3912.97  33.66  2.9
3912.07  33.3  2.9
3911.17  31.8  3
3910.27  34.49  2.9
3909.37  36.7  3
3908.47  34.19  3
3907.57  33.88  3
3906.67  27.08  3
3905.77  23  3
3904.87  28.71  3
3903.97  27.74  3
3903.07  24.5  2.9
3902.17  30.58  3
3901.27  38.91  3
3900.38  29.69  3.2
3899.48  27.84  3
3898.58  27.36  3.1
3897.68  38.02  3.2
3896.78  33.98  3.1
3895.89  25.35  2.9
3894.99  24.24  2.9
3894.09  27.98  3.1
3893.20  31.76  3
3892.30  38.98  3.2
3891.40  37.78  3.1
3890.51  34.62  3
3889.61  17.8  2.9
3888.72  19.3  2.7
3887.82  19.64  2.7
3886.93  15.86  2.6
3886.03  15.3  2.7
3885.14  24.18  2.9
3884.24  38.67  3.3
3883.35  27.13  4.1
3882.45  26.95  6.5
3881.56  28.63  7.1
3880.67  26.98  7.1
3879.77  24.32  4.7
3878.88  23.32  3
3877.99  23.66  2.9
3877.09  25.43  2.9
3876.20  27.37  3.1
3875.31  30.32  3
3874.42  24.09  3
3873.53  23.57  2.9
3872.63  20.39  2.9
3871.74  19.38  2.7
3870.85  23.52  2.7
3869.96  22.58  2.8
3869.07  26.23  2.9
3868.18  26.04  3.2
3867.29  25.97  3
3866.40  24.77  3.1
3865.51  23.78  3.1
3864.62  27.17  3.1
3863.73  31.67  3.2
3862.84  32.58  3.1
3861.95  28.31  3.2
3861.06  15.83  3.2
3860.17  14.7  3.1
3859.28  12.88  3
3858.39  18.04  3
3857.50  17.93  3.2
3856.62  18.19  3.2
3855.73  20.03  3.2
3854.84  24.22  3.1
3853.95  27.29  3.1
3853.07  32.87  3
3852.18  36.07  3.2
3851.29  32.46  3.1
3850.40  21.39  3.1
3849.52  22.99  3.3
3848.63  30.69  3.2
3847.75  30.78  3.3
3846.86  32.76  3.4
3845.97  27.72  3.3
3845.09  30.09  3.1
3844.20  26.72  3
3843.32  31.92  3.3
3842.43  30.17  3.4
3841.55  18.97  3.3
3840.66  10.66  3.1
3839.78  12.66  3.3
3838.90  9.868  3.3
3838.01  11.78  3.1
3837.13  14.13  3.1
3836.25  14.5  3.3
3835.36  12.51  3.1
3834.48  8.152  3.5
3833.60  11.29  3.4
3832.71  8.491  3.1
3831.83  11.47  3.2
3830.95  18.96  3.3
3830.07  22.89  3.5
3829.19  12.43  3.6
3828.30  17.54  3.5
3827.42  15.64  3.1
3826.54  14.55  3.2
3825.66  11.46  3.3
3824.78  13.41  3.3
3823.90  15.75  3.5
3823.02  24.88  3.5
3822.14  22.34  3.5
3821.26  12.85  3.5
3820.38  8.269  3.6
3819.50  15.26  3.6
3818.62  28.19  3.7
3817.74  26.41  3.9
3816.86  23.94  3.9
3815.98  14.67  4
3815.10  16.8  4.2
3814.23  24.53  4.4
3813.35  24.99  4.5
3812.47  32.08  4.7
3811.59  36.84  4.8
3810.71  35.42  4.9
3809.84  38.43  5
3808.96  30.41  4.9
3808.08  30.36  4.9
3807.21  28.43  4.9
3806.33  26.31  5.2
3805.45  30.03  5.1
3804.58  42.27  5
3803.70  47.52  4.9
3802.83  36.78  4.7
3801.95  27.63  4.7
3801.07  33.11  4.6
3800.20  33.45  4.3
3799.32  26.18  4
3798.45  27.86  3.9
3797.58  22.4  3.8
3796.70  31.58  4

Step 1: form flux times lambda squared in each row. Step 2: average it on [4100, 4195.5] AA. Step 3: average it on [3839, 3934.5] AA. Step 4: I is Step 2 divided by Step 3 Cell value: 1.98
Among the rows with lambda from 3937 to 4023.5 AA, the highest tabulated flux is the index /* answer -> 49.6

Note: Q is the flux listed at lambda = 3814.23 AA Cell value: 24.53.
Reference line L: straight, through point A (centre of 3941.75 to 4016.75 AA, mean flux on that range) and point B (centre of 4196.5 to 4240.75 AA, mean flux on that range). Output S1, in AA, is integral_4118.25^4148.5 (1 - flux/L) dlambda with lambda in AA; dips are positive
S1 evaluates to -3.6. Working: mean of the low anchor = 33.2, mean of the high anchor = 41.8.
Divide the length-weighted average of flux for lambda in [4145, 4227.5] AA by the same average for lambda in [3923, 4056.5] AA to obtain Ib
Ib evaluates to 1.31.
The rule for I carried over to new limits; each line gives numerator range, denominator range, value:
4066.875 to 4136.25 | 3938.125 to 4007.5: 1.53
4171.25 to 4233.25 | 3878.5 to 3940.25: 1.97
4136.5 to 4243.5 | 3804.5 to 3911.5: 2.09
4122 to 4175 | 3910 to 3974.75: 2.19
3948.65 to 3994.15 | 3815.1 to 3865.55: 1.56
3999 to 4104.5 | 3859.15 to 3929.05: 1.71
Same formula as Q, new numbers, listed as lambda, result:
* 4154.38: 37.85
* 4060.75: 45.95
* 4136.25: 46.75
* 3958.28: 32.98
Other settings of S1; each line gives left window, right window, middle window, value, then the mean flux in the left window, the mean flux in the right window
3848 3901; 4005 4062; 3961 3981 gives 7.92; 25.8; 42.7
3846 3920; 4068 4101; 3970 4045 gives -4.14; 27.5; 44.5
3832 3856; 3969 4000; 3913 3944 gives 9.50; 21.8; 35.2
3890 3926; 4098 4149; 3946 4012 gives 3.71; 30.4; 43.8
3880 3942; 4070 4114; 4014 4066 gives -4.14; 25.1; 44.2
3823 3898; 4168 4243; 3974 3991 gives -4.25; 23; 42.8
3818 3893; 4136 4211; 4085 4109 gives -4.00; 22.2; 44.1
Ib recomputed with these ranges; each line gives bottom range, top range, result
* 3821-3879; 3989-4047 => 1.96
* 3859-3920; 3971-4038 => 1.45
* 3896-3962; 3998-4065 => 1.64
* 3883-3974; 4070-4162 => 1.82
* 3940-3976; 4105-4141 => 1.93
